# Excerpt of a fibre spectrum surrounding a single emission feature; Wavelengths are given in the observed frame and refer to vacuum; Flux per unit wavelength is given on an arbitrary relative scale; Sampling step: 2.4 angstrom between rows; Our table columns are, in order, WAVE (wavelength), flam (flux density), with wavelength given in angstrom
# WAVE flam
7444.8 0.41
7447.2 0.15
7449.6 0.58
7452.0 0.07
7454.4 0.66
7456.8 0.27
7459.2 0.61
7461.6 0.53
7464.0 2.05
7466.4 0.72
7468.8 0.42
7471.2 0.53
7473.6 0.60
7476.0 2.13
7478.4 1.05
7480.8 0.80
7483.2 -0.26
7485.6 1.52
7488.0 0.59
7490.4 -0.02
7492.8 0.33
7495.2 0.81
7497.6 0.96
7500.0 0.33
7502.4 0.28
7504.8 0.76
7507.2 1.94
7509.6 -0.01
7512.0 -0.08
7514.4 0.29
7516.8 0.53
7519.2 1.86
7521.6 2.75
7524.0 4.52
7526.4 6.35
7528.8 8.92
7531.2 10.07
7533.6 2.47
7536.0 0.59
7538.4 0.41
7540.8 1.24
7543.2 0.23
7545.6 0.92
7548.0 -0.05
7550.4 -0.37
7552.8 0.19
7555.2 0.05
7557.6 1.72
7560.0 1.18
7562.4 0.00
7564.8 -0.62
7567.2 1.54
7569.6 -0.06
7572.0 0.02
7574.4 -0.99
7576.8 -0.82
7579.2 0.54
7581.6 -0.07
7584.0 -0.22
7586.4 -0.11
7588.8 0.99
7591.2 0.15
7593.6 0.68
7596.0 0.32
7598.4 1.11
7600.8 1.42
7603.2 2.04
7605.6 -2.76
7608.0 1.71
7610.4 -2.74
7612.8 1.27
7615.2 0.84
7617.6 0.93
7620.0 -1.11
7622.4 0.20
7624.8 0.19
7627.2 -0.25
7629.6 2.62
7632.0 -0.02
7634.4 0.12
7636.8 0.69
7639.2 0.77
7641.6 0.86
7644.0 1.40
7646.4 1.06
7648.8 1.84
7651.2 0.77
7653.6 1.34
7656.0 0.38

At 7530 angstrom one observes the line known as [O II] 3727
